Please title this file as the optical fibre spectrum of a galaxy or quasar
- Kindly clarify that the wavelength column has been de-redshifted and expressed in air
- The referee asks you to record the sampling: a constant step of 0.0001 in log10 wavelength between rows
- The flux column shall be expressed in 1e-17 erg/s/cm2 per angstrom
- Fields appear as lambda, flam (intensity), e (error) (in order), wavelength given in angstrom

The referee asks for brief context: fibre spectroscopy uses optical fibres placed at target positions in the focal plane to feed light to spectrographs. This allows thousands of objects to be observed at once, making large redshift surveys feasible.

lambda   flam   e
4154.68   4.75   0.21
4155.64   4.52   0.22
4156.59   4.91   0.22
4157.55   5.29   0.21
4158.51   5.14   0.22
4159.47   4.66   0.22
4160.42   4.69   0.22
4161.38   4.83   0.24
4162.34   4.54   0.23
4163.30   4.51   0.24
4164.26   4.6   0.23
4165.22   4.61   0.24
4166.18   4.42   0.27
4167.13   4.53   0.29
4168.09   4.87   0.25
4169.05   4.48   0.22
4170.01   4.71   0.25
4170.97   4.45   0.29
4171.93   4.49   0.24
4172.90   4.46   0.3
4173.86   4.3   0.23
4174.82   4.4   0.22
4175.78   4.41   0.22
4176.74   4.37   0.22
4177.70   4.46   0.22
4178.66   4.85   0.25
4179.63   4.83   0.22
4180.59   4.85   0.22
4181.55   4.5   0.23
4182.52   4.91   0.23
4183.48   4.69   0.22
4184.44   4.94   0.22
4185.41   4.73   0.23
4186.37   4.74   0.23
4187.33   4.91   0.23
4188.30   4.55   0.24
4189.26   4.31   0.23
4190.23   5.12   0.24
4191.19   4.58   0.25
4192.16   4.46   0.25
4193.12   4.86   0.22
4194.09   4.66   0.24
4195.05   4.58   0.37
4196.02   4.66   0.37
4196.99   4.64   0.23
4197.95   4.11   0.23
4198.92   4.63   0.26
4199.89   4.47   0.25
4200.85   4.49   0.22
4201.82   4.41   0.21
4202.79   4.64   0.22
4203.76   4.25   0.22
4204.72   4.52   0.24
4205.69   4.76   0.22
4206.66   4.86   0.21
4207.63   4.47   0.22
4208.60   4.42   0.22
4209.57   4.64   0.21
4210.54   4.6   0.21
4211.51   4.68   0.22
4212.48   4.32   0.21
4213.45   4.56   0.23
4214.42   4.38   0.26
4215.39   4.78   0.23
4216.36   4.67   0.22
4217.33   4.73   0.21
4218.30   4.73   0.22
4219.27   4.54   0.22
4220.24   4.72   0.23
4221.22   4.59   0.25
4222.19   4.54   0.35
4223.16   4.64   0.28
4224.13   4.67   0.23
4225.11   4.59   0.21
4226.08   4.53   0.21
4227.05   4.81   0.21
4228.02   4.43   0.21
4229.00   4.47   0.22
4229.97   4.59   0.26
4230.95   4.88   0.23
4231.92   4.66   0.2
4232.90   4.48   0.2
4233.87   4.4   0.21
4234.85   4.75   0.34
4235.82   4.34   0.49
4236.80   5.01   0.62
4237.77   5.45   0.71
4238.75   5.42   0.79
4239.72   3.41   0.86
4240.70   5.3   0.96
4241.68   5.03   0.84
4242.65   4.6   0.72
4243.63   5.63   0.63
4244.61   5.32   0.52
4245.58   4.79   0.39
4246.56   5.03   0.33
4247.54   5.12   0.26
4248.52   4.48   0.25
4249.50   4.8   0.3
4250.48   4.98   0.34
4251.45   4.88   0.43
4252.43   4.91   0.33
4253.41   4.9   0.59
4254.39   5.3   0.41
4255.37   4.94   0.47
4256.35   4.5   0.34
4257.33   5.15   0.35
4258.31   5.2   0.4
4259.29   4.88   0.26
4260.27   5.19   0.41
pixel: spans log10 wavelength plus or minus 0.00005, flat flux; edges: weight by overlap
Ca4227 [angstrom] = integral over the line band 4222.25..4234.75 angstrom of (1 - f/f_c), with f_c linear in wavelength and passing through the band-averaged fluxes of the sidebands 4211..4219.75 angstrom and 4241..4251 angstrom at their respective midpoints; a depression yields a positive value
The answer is 0.4 angstrom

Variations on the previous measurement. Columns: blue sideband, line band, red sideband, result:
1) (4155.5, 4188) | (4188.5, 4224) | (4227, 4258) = 1.2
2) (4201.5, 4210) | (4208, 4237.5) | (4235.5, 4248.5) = 0.8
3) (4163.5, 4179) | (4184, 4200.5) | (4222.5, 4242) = -0.2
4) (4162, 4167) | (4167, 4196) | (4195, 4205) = -0.8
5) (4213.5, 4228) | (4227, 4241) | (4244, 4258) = 0.3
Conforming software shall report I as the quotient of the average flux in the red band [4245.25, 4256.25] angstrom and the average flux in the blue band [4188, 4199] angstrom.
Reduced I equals 1.07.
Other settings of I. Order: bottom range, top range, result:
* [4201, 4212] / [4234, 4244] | 1.07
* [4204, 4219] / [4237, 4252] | 1.08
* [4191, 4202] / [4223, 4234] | 1.01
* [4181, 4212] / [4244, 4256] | 1.07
